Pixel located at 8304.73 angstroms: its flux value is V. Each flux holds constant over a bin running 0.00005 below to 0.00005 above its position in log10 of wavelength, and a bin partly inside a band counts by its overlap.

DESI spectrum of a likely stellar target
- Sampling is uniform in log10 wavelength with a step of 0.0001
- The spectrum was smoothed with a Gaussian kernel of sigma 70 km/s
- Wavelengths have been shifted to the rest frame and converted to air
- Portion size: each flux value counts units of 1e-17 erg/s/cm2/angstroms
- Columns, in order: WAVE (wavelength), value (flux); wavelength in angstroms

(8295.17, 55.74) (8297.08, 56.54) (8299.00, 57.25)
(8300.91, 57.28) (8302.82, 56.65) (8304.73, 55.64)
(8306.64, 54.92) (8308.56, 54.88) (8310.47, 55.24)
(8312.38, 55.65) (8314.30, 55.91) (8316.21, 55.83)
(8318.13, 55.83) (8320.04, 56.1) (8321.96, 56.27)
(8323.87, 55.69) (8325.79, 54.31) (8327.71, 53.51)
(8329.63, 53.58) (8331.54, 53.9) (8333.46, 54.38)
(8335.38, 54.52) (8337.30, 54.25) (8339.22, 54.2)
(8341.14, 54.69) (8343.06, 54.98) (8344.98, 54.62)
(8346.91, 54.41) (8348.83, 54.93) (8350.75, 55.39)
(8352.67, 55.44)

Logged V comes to 55.64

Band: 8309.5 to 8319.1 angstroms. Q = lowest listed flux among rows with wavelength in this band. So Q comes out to 55.24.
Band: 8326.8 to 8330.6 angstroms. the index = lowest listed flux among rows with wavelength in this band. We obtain 53.51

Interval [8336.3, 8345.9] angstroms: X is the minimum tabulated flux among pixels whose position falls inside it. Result 54.2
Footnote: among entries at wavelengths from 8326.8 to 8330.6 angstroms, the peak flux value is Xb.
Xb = 53.58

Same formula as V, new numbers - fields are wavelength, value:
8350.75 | 55.39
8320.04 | 56.1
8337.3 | 54.25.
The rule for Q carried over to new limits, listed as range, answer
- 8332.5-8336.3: 54.38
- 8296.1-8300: 56.54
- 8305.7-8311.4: 54.88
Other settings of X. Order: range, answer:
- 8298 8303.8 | 56.65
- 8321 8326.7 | 54.31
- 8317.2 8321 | 55.83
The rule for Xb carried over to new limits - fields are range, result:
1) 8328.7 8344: 54.98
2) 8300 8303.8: 57.28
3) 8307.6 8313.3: 55.65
